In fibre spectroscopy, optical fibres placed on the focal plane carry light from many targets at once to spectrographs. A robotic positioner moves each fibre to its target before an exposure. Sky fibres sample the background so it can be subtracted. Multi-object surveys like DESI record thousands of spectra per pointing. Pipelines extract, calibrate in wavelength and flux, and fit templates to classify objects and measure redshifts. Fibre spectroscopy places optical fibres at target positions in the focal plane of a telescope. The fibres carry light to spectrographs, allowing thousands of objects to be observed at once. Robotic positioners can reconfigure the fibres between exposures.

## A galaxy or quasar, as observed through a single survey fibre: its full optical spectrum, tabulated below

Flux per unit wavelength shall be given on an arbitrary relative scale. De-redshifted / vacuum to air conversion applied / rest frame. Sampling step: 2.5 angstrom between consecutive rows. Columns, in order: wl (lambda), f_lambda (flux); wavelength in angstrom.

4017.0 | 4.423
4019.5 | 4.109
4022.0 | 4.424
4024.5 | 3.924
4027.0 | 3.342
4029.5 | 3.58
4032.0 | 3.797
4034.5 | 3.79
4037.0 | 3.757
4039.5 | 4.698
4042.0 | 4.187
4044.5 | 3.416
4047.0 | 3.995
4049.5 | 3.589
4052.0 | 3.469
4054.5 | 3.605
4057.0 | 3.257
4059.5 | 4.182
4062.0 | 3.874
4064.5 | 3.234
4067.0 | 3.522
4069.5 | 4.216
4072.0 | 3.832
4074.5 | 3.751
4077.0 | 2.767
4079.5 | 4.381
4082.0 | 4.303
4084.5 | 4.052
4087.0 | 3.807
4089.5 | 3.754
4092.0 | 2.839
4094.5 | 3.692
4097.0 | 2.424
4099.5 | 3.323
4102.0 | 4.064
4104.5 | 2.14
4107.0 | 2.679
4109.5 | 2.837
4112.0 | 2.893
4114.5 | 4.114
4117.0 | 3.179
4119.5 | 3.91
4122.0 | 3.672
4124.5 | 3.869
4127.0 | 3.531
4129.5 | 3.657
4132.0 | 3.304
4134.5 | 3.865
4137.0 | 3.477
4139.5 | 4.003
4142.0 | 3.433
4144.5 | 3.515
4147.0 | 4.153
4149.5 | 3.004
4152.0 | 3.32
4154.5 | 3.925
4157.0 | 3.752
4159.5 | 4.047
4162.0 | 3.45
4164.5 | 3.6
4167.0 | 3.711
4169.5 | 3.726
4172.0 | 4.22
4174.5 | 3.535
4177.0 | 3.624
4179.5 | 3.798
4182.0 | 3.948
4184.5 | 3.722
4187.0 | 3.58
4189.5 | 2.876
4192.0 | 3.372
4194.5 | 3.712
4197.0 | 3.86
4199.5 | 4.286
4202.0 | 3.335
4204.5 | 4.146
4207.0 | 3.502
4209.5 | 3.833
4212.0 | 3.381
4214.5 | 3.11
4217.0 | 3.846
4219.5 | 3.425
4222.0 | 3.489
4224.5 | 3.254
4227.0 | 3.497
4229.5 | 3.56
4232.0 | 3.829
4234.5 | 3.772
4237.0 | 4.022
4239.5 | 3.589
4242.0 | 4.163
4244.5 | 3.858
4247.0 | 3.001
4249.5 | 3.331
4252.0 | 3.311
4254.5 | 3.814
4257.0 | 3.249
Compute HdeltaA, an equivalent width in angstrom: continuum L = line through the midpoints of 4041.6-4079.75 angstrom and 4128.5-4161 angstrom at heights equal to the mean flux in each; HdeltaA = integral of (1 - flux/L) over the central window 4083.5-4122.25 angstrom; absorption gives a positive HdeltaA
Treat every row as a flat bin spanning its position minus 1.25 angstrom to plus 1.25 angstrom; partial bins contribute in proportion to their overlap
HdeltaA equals 3.6 angstrom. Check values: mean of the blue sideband 3.68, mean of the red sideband 3.65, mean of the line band 3.32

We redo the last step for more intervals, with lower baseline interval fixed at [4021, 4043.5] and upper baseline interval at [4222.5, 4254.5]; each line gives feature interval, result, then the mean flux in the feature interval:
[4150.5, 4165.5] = 0.24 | 3.67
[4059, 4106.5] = 3.58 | 3.56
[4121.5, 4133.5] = 0.55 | 3.61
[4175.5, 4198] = 0.49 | 3.61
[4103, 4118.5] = 3.26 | 3.01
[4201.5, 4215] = 0.24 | 3.59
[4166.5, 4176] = -0.23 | 3.8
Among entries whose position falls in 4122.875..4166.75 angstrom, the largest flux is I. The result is 4.153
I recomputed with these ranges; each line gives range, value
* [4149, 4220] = 4.286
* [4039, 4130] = 4.698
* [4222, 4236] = 3.829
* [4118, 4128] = 3.91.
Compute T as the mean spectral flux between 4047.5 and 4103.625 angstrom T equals 3.63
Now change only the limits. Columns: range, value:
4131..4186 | 3.69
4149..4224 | 3.64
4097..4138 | 3.38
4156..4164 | 3.74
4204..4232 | 3.55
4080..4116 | 3.37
